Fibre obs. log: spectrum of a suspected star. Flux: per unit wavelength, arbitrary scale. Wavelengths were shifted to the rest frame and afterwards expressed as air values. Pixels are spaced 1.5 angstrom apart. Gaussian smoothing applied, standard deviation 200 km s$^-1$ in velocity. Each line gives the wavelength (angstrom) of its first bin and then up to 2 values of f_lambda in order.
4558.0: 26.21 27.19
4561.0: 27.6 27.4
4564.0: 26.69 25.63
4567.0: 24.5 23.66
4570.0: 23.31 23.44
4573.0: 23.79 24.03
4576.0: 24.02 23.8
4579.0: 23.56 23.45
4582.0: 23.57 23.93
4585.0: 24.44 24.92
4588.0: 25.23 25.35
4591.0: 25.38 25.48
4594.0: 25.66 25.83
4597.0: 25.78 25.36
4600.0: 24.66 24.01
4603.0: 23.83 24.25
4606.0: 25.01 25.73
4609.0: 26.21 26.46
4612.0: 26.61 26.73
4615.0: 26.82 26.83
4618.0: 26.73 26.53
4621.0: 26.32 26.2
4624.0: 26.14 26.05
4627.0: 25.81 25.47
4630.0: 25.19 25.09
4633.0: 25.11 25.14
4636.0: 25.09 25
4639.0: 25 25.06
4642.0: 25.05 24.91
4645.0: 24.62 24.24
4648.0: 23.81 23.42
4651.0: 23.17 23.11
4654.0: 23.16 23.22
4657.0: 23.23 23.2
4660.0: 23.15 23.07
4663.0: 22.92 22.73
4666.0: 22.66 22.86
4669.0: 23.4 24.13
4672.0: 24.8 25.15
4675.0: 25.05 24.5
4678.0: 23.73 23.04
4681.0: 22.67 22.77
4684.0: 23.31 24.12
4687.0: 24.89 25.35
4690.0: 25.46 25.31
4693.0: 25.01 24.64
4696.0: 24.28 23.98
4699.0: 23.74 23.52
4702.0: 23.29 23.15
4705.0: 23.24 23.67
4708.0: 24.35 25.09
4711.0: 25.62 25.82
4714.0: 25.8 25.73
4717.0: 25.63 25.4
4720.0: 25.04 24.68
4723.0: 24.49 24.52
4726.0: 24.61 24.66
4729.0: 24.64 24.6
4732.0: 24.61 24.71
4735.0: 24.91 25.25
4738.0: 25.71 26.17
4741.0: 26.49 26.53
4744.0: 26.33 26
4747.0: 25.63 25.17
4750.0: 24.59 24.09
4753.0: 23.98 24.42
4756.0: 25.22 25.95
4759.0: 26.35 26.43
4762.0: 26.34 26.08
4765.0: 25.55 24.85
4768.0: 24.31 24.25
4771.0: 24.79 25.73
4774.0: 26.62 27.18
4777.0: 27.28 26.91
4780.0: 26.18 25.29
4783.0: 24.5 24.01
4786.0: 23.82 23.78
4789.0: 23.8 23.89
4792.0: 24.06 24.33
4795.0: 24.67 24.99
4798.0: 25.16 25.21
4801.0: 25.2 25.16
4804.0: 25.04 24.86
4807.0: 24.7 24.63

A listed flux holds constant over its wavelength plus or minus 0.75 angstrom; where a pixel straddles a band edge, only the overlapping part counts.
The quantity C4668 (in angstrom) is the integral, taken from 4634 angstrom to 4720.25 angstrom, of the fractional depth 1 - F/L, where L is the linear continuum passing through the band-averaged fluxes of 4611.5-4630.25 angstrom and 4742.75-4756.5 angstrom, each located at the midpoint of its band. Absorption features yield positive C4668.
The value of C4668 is 5.32 angstrom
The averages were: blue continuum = 26.3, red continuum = 25.1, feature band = 24.2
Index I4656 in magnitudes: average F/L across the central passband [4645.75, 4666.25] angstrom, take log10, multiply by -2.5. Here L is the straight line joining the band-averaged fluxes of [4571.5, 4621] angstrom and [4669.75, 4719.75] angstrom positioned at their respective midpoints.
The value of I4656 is 0.07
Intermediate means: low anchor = 25.1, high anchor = 24.4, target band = 23.2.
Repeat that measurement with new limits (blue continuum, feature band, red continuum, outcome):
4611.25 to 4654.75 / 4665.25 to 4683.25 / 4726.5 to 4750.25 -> 0.07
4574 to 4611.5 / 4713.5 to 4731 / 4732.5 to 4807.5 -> 0.01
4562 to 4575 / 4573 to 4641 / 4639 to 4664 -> -0.04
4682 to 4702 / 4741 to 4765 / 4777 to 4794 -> -0.04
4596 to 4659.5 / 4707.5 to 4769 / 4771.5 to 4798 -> -0.01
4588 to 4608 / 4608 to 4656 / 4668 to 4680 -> -0.02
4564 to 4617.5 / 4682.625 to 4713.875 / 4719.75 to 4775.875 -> 0.03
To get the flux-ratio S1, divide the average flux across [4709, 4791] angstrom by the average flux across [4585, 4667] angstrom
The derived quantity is 1.01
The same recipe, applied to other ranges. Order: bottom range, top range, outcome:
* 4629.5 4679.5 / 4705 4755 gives 1.04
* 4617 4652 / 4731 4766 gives 1.01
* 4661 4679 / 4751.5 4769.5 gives 1.07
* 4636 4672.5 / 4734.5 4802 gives 1.06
